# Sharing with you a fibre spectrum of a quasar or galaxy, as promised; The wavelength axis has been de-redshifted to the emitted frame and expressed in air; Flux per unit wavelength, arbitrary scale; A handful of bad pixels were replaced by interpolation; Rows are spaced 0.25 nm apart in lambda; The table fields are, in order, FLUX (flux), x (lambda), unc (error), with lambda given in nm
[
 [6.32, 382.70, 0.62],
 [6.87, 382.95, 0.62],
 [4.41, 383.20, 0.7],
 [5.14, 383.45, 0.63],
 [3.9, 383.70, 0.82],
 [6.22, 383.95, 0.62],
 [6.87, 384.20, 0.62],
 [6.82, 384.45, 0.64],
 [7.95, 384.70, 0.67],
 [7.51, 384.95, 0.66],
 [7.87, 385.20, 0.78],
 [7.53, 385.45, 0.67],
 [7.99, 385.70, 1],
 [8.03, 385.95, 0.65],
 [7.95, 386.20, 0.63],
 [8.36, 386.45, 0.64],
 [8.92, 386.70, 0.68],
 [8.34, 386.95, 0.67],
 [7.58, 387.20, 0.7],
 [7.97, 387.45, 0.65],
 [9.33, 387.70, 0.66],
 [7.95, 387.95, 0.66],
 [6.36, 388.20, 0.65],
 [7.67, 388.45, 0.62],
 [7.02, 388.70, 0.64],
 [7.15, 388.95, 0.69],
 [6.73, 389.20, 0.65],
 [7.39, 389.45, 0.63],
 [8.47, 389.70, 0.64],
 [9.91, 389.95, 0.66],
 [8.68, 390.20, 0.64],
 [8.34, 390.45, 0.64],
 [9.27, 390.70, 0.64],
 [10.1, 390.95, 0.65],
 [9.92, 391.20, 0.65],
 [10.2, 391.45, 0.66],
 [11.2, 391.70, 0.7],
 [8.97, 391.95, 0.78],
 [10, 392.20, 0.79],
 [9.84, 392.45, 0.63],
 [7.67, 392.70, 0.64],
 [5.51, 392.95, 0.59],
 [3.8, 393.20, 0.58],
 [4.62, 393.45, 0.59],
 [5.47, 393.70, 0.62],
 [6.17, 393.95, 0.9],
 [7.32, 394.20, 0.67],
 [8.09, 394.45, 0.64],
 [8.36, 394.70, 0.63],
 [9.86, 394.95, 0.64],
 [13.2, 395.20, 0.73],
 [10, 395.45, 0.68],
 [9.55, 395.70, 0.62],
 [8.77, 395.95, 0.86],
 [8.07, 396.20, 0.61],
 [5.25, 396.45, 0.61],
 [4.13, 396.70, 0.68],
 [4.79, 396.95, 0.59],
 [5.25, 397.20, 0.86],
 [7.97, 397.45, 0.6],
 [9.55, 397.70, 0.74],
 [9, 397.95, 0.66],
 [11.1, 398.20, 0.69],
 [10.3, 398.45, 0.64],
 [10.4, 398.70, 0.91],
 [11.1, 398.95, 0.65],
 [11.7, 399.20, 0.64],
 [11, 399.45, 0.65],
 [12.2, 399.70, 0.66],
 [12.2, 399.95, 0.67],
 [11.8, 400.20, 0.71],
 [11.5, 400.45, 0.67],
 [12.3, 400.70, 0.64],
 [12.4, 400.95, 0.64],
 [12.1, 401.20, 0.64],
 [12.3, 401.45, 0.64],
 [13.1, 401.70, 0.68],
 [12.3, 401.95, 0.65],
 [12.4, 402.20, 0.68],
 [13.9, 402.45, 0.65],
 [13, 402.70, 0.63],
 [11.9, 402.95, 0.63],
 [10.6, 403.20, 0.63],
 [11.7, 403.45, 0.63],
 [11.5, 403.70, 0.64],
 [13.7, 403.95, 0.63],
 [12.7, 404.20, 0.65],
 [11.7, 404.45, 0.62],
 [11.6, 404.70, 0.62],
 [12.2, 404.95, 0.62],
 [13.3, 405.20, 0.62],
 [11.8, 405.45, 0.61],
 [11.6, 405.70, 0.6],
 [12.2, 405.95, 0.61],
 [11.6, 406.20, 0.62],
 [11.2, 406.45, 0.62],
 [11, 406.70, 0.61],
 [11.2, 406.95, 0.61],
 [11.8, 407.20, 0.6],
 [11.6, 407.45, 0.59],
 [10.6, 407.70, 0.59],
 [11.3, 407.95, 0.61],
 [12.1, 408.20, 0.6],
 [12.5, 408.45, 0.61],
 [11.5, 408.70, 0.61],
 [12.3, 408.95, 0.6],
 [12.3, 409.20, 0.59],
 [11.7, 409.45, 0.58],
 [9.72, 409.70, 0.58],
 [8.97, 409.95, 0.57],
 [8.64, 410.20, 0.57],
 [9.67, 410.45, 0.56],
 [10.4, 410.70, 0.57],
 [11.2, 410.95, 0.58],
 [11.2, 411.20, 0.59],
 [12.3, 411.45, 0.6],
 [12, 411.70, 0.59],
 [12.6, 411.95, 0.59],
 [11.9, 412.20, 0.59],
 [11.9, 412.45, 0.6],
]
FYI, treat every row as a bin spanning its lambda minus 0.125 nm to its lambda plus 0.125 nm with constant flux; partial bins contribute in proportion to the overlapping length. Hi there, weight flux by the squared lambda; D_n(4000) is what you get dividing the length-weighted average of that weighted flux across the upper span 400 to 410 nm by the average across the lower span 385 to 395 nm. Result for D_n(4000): 1.6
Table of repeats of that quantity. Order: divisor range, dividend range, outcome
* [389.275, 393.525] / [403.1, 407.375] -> 1.50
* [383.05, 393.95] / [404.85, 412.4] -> 1.64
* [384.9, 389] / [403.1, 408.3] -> 1.64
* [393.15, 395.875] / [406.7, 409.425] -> 1.56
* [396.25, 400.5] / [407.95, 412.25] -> 1.28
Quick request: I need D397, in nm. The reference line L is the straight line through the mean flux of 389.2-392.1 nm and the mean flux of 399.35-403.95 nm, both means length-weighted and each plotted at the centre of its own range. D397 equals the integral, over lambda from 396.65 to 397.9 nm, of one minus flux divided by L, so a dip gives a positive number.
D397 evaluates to 0.50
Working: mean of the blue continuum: 9.21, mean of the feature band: 6.63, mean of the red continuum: 12.2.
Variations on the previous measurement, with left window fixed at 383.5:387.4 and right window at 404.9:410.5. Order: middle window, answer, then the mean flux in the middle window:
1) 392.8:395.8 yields 0.459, 7.65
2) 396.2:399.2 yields 0.436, 8.23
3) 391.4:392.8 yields -0.173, 9.65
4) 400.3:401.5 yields -0.231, 12.1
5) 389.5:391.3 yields -0.186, 9.15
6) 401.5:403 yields -0.347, 12.8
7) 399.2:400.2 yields -0.186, 11.8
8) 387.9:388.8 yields 0.083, 7.2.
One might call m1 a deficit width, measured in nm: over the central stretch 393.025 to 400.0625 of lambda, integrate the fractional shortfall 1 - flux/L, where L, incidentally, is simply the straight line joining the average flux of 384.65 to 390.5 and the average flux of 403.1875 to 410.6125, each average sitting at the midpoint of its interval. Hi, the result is 0.83 nm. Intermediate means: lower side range 7.95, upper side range 11.5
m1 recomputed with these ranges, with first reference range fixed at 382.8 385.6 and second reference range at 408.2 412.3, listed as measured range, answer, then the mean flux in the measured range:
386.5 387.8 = -0.259 nm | 8.41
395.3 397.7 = 0.389 nm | 7.28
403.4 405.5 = -0.440 nm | 12.3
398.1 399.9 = -0.392 nm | 11.2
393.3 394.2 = 0.282 nm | 5.64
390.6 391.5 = -0.250 nm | 9.86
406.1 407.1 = -0.068 nm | 11.3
